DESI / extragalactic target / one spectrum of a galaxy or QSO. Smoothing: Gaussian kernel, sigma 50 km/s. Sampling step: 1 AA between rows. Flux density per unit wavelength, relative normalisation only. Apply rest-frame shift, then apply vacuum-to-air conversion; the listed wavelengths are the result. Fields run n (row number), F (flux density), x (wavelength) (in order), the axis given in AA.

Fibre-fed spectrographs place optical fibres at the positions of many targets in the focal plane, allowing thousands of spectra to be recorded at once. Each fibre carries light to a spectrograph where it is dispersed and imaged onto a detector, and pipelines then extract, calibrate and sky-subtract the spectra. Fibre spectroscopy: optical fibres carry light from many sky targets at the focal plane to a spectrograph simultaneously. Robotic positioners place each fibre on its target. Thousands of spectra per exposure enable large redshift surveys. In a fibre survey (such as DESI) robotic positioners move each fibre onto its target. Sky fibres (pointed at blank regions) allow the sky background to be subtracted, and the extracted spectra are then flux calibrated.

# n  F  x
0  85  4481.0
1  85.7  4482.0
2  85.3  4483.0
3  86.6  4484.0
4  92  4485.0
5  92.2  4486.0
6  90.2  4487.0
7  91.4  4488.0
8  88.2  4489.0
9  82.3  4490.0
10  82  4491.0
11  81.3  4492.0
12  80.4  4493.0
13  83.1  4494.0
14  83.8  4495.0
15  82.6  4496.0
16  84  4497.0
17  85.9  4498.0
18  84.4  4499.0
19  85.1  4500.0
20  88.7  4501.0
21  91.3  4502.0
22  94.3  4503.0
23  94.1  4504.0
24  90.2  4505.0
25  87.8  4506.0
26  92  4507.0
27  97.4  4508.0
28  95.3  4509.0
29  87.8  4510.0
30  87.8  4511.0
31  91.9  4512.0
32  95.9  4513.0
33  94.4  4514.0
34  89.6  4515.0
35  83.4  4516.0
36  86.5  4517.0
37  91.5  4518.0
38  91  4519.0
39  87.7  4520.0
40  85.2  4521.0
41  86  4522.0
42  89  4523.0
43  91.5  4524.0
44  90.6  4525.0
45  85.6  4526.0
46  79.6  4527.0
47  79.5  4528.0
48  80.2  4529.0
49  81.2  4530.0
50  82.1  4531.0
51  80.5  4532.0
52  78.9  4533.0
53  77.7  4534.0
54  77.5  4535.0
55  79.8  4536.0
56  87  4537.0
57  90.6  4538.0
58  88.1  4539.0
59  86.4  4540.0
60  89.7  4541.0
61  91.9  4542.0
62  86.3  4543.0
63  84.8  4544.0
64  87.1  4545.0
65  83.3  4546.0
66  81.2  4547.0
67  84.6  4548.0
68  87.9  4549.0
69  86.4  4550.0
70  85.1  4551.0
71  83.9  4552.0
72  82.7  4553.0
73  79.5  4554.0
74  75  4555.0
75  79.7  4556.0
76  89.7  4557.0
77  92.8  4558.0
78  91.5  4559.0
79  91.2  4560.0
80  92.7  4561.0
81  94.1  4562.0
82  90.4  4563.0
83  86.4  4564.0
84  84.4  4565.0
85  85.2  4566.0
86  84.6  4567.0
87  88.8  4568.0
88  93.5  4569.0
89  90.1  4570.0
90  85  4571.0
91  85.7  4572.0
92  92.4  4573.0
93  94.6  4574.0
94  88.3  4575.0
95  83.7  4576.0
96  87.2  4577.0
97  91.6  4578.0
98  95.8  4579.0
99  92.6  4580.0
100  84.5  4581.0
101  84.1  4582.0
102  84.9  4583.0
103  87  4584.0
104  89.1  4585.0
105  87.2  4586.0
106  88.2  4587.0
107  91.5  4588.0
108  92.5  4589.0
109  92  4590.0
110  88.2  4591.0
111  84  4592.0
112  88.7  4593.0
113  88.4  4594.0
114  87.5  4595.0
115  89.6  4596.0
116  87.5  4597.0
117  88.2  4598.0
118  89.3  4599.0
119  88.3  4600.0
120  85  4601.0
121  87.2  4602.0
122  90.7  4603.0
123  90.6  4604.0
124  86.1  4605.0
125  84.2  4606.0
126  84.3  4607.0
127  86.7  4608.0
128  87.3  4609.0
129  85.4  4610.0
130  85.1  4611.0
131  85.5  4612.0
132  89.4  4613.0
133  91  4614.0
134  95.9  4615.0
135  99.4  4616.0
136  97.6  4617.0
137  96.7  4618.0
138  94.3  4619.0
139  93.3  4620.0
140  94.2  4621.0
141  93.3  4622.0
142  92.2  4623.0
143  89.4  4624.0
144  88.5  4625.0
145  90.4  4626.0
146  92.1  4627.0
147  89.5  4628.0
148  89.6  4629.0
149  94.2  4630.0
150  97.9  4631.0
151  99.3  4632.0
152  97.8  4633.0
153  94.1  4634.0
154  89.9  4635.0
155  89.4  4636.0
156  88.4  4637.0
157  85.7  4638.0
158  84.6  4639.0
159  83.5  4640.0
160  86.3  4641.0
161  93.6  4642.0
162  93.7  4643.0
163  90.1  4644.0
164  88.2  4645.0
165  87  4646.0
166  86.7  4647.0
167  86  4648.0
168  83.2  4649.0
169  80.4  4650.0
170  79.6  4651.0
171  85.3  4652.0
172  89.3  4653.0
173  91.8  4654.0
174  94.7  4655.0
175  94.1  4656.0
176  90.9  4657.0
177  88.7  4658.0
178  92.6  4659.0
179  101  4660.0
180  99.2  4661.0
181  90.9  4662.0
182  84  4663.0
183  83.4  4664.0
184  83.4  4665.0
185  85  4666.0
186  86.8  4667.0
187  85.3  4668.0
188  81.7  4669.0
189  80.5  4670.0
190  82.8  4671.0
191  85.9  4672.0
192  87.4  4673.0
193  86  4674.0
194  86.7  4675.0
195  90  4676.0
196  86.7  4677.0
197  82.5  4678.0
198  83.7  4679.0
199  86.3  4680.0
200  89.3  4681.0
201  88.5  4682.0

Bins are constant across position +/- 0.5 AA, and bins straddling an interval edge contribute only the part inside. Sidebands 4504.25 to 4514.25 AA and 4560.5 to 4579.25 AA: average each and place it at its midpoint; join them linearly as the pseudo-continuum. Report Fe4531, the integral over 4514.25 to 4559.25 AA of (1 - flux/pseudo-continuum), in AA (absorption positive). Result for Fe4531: 2.77 AA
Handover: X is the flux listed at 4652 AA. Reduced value 85.3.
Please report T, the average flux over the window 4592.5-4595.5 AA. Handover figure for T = 88.2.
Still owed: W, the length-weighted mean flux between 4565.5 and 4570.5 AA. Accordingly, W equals 88.4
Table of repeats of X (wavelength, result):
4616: 99.4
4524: 91.5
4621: 94.2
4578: 91.6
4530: 81.2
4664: 83.4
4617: 97.6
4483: 85.3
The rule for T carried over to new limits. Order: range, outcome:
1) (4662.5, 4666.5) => 84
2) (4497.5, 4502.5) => 87.1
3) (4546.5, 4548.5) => 82.9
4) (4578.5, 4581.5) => 91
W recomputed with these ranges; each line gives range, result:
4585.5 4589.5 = 89.8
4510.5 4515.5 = 91.9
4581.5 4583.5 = 84.5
